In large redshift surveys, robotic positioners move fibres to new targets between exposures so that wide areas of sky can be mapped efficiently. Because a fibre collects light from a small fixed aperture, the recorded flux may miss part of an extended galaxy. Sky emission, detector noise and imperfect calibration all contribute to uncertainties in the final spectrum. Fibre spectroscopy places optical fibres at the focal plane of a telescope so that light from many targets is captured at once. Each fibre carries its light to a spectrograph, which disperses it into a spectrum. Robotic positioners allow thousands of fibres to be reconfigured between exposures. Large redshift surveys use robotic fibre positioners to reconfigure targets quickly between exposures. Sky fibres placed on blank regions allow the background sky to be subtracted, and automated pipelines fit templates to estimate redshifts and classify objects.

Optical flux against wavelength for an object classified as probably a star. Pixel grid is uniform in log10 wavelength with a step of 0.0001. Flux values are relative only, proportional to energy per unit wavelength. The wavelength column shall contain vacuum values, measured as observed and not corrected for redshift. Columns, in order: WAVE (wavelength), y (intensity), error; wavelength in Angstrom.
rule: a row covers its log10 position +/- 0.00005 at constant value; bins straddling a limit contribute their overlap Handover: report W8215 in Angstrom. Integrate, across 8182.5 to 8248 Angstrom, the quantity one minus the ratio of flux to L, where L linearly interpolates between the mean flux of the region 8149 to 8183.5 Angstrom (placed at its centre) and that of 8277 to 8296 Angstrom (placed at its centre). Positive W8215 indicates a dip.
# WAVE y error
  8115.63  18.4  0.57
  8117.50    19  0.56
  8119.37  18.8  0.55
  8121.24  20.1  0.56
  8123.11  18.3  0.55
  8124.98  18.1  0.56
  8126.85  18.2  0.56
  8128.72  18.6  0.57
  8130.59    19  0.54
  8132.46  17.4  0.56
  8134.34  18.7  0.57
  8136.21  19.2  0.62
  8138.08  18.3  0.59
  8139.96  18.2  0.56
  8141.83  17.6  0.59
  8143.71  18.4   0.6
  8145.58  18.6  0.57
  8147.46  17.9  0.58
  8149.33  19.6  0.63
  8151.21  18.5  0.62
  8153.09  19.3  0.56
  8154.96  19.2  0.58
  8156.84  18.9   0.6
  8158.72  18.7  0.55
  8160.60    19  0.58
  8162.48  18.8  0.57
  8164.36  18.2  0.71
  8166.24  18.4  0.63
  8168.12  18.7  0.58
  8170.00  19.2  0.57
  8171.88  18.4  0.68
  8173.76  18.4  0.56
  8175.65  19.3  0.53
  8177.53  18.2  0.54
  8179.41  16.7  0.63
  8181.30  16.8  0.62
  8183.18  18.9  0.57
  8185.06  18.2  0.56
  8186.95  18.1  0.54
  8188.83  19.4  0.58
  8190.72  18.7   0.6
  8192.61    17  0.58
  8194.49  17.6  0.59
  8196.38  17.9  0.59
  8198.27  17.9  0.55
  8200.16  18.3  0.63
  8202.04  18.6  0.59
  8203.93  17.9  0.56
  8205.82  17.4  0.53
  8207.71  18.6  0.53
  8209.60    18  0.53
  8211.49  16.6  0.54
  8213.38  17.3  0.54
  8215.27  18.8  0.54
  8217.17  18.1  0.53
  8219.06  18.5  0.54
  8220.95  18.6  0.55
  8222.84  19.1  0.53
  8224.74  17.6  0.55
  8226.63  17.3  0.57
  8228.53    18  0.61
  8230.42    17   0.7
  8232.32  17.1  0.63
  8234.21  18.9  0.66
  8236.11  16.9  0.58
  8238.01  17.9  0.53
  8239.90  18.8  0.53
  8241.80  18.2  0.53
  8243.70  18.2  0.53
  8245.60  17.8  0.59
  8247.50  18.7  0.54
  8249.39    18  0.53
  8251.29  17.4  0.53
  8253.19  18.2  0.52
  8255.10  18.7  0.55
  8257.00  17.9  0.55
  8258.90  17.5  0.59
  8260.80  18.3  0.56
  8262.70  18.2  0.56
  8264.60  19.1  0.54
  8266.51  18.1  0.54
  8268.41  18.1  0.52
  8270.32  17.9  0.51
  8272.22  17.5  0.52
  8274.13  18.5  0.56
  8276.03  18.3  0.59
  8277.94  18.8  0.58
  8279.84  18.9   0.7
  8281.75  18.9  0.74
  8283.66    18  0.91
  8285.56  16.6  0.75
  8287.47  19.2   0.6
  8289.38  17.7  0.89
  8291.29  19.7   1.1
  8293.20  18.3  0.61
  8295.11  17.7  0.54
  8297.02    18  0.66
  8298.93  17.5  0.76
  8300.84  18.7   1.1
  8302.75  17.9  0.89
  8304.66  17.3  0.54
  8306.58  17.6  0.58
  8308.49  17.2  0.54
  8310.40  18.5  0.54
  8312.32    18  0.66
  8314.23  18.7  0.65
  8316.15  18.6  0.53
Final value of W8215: 1.6 Angstrom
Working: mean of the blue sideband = 18.6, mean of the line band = 18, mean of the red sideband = 18.4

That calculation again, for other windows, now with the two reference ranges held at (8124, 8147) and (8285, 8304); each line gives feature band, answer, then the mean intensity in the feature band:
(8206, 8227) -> 0.24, 18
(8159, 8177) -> -0.38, 18.7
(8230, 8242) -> 0.25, 17.8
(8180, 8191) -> 0.01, 18.3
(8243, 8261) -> 0.14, 18.1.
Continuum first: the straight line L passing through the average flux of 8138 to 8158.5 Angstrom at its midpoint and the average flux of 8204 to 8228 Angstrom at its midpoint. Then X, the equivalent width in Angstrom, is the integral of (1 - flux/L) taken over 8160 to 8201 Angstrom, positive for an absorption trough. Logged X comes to 0.1 Angstrom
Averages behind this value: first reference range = 18.6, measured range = 18.3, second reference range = 18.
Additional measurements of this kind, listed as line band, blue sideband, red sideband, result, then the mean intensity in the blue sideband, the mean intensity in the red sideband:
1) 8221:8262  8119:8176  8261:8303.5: 0.9 Angstrom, 18.6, 18.3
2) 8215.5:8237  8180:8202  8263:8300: 0.2 Angstrom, 18.1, 18.3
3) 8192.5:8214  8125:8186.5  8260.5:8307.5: 0.7 Angstrom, 18.5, 18.2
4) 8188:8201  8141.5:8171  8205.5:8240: 0.1 Angstrom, 18.7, 17.9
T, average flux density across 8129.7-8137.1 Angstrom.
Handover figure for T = 18.6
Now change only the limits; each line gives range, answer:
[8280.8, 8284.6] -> 18.4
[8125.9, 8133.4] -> 18.3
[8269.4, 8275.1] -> 18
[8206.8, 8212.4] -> 17.7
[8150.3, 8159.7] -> 18.9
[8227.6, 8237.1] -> 17.6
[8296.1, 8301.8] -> 18.1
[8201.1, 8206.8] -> 18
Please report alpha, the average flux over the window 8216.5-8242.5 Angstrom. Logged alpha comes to 18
